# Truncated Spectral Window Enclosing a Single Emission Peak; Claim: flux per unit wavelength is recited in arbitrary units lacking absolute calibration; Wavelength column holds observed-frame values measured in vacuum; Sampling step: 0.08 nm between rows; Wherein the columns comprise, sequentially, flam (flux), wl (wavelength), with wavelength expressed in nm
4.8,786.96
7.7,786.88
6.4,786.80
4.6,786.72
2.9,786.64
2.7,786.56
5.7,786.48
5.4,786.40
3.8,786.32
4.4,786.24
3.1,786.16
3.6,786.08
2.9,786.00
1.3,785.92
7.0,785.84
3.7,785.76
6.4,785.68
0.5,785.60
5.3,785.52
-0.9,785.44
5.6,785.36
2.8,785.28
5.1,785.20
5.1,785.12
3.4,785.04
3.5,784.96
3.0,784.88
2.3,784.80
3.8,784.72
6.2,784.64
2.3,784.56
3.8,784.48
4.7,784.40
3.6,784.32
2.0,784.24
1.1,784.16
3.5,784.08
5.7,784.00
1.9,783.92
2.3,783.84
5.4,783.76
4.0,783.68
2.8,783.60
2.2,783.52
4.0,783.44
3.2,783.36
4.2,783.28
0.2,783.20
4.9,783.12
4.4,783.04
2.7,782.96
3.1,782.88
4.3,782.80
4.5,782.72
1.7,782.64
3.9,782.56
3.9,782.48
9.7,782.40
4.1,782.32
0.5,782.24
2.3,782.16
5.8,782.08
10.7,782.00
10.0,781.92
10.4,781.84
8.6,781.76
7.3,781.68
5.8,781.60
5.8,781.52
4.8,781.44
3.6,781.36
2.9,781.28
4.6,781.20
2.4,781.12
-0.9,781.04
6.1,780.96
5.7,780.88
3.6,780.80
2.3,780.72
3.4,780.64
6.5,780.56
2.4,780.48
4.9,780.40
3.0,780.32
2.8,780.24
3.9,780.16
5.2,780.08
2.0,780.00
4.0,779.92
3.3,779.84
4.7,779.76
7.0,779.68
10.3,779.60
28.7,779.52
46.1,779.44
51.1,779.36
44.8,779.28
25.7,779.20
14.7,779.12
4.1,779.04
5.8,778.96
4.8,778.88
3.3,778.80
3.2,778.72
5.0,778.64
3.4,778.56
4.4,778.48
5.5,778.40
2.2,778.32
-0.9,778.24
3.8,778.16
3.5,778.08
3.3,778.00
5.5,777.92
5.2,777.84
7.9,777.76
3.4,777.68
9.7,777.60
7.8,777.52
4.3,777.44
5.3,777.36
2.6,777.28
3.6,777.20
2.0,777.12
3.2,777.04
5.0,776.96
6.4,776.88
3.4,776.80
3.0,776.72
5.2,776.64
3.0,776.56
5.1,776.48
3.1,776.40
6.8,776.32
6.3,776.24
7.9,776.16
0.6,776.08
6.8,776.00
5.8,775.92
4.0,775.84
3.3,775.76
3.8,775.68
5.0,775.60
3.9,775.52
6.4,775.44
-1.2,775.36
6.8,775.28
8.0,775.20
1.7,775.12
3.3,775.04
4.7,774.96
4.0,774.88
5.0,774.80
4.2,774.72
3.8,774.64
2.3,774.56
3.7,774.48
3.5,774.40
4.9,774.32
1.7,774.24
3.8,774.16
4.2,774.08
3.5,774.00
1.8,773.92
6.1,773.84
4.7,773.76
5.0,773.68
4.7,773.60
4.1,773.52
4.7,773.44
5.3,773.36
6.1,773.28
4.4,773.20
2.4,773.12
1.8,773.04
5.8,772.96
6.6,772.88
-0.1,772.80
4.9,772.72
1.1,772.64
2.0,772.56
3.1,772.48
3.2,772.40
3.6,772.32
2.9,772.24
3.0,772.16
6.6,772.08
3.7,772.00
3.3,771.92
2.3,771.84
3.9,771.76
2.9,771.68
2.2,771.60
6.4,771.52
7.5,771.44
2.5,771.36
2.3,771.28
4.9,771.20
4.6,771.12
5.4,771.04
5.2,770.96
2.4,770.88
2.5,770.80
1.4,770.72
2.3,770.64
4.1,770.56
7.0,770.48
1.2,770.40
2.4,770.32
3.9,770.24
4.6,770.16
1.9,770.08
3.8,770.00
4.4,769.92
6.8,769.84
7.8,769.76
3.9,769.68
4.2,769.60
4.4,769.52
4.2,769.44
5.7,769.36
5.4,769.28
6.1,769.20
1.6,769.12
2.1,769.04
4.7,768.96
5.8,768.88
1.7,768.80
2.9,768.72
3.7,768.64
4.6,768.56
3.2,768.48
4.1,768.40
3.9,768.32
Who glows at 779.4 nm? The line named H-alpha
